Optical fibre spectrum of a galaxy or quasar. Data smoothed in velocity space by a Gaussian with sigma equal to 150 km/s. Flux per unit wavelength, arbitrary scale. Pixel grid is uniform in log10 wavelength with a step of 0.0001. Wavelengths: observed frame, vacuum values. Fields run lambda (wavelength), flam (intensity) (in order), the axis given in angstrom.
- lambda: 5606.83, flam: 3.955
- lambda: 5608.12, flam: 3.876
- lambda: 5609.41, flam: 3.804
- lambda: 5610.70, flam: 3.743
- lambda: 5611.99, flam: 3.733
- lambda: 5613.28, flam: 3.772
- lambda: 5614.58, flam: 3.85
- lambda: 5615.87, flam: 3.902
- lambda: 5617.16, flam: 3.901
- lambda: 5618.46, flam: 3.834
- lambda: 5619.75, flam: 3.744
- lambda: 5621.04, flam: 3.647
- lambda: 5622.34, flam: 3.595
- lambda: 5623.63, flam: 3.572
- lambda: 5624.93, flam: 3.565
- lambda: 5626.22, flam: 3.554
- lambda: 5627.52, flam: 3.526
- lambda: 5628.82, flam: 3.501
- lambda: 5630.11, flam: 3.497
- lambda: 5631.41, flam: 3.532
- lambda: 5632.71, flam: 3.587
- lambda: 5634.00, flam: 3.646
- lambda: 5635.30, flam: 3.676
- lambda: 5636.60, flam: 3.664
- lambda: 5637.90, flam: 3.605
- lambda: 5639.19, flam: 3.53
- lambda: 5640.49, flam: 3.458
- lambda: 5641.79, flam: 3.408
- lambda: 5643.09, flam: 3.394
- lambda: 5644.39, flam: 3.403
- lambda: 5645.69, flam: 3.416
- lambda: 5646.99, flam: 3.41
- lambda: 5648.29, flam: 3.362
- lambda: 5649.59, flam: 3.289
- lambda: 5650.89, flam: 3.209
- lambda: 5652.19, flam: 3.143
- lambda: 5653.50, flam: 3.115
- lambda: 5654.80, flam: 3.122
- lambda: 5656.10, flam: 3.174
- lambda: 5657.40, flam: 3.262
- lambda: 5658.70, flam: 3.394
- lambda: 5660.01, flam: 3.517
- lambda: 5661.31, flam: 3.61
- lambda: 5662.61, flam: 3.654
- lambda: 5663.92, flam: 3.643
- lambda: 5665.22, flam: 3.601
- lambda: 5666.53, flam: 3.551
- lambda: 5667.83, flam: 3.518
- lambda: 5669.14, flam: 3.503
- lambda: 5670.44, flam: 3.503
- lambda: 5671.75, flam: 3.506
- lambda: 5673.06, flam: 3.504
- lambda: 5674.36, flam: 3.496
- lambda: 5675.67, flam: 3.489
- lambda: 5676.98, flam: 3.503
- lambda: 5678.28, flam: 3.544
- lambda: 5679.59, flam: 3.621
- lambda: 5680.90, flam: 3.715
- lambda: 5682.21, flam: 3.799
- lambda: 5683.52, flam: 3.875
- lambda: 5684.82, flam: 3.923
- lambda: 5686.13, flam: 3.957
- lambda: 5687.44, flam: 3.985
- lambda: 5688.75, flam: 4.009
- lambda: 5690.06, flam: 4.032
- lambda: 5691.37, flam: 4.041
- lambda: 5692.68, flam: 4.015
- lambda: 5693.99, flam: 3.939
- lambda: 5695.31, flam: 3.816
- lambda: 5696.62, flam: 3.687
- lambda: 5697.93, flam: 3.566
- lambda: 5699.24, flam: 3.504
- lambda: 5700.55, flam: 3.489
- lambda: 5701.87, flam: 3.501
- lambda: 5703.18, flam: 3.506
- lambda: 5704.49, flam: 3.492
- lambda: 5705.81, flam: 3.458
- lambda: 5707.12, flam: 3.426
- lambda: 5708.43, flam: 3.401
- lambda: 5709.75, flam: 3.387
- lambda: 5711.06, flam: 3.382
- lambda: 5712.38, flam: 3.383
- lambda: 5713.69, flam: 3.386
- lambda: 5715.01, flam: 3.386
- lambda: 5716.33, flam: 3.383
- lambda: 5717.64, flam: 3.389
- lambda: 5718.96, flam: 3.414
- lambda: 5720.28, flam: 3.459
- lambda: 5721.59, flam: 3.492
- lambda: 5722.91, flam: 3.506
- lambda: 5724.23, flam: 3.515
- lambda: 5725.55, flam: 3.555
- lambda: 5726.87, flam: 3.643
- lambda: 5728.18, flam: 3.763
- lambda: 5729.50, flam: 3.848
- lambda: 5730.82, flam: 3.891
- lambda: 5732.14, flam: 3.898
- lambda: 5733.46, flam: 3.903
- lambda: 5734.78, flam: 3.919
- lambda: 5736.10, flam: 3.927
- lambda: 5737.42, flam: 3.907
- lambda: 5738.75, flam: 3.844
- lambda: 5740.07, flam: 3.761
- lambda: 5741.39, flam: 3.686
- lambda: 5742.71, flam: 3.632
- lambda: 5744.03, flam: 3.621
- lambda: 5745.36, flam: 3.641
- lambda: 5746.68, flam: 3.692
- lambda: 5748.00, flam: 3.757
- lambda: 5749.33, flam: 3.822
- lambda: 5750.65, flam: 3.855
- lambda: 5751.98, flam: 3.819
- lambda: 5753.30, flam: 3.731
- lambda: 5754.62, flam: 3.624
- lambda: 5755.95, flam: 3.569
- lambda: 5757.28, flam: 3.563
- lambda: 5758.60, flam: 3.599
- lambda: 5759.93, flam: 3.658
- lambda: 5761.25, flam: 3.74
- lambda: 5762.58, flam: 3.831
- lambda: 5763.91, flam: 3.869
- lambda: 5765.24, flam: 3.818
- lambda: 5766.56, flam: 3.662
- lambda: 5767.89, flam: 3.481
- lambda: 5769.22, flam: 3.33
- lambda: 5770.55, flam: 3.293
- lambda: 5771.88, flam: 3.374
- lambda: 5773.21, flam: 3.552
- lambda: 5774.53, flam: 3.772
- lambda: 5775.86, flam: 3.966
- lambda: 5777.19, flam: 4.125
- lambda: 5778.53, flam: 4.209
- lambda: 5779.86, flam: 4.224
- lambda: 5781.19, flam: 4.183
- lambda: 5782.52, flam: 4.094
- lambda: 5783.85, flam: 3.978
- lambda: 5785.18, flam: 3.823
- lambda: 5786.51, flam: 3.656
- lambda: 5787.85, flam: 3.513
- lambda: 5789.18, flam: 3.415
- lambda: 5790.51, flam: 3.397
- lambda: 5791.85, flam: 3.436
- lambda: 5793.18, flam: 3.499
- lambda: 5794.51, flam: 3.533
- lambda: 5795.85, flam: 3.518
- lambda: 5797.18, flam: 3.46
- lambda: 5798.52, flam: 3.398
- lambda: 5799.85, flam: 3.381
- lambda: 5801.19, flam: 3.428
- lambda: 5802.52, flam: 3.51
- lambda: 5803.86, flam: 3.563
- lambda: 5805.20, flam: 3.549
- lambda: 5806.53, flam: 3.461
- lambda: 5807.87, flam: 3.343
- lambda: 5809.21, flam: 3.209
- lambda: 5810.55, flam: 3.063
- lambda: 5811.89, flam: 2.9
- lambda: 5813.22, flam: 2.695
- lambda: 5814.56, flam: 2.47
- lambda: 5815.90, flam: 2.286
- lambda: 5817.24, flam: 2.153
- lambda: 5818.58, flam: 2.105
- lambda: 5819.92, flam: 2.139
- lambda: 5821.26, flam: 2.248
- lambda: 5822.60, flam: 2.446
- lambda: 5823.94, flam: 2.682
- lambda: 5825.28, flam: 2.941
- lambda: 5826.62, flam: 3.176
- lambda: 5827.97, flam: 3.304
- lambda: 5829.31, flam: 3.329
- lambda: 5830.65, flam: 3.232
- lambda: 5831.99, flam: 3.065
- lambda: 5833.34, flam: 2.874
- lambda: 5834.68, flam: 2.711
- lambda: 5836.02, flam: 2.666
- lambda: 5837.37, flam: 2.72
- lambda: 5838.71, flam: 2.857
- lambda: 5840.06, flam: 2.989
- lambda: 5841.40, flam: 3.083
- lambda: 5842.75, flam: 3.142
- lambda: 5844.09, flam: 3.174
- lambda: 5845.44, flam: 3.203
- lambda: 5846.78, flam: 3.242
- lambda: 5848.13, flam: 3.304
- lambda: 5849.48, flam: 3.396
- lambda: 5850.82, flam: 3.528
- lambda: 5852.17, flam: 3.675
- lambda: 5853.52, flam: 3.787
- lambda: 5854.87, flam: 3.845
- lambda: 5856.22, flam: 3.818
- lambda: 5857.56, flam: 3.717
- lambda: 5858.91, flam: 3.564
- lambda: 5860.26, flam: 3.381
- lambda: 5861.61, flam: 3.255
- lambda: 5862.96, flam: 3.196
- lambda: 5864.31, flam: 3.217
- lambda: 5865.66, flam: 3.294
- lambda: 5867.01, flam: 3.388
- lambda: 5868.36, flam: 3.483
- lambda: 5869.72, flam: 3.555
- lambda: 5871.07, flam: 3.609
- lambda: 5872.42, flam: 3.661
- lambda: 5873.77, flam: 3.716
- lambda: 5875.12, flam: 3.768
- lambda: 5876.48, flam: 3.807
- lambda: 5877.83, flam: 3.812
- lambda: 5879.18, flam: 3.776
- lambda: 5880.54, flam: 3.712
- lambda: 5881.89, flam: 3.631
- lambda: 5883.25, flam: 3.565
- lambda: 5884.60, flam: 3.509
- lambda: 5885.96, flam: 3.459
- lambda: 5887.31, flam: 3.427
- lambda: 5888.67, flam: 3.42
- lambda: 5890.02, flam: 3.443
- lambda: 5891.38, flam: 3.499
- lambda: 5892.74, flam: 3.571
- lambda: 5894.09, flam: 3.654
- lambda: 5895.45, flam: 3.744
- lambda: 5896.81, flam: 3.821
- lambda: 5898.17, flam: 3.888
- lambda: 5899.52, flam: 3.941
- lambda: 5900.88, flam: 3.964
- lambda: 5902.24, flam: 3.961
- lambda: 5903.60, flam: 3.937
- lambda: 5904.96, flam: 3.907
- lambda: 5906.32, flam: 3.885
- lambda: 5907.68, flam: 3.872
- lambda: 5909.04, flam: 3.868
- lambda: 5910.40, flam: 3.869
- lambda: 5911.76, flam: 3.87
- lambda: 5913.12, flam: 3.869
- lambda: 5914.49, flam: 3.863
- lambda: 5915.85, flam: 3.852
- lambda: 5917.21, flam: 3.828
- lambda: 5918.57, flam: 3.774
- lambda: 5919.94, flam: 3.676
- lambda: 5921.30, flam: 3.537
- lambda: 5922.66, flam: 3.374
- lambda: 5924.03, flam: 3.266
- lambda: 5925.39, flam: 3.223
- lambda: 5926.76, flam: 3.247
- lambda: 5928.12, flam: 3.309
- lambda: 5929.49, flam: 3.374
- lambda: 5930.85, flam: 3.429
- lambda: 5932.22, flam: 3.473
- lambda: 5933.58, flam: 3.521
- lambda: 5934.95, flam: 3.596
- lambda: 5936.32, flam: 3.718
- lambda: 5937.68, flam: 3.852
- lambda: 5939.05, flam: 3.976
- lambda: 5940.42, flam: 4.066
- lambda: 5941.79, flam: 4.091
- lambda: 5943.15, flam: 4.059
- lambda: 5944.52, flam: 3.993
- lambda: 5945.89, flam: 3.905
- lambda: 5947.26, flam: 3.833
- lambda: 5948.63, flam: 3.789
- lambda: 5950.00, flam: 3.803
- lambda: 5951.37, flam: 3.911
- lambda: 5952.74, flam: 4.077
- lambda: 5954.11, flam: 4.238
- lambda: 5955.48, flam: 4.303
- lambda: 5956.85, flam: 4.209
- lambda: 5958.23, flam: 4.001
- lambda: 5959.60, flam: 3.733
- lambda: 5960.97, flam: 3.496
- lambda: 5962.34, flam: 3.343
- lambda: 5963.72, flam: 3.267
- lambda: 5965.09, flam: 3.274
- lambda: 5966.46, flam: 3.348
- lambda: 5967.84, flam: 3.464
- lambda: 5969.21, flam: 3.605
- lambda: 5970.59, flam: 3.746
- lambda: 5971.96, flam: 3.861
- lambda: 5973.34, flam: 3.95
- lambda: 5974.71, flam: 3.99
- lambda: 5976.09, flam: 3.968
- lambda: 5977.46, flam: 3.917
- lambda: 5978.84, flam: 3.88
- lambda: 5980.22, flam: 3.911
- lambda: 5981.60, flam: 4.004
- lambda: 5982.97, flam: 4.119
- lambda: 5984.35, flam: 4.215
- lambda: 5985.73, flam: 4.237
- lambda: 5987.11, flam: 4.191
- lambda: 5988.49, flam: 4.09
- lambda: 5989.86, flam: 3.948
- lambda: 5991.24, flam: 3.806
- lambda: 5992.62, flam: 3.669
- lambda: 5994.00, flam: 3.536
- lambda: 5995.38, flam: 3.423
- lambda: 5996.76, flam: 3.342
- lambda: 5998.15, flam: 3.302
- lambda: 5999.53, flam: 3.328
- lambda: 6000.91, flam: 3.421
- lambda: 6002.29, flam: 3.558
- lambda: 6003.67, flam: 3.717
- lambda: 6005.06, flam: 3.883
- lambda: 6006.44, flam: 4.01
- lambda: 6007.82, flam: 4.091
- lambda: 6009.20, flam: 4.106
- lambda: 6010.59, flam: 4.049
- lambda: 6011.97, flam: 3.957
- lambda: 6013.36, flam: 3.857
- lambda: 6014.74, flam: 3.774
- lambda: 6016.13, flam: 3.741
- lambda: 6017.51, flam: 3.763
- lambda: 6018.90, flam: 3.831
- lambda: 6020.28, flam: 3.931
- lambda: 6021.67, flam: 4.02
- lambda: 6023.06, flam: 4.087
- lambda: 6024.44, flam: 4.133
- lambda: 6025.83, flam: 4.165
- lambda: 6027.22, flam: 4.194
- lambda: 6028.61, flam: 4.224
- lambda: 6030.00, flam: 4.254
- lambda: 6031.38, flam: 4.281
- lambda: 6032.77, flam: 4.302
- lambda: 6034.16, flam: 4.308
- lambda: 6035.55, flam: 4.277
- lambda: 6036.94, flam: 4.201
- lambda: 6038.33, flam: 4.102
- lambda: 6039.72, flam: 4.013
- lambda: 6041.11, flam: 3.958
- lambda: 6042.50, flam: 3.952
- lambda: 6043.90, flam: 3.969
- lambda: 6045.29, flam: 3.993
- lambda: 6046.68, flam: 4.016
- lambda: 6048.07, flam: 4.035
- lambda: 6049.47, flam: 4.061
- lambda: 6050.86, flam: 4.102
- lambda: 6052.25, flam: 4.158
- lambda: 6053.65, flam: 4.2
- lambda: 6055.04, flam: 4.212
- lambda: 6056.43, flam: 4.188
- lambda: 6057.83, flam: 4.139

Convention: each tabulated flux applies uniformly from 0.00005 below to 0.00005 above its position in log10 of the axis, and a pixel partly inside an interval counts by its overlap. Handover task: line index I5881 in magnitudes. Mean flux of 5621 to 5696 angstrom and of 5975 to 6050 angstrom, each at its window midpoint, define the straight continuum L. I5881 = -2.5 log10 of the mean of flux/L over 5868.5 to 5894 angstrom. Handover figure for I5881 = 0.06 mag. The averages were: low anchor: 3.57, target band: 3.61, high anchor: 3.95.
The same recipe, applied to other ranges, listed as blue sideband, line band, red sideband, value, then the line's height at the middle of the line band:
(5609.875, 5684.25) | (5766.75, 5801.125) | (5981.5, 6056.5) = 0.01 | 3.7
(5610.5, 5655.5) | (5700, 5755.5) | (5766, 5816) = -0.03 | 3.52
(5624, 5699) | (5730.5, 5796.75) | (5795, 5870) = -0.13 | 3.32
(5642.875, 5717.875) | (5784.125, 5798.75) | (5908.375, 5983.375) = 0.03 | 3.63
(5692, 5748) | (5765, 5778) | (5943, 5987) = 0.01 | 3.67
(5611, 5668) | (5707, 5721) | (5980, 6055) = 0.07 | 3.61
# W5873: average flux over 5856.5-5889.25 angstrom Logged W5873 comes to 3.54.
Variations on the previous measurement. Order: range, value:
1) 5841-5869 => 3.42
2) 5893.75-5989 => 3.8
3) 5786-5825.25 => 3.08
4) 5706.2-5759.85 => 3.63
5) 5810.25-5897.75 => 3.25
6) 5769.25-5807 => 3.65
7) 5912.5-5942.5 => 3.63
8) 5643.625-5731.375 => 3.55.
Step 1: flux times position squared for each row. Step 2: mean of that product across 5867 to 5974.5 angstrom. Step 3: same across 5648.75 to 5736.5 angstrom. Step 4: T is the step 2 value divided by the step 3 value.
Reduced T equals 1.12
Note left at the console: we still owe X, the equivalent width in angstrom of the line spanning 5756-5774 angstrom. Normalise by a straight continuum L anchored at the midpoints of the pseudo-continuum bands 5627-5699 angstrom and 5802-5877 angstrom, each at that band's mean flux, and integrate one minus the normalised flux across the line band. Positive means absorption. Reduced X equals -1.4 angstrom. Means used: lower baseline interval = 3.57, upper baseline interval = 3.17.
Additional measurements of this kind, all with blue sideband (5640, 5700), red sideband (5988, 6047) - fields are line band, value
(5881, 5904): 0.8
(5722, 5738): -0.6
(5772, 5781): -0.7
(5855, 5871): 1.3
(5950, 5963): -0.2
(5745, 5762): -0.2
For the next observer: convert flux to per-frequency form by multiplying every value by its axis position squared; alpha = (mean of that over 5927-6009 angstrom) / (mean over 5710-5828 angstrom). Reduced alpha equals 1.2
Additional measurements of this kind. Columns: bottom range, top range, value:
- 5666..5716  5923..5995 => 1.14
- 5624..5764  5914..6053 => 1.18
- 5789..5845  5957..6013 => 1.32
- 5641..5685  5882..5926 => 1.16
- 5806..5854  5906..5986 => 1.33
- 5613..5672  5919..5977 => 1.17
